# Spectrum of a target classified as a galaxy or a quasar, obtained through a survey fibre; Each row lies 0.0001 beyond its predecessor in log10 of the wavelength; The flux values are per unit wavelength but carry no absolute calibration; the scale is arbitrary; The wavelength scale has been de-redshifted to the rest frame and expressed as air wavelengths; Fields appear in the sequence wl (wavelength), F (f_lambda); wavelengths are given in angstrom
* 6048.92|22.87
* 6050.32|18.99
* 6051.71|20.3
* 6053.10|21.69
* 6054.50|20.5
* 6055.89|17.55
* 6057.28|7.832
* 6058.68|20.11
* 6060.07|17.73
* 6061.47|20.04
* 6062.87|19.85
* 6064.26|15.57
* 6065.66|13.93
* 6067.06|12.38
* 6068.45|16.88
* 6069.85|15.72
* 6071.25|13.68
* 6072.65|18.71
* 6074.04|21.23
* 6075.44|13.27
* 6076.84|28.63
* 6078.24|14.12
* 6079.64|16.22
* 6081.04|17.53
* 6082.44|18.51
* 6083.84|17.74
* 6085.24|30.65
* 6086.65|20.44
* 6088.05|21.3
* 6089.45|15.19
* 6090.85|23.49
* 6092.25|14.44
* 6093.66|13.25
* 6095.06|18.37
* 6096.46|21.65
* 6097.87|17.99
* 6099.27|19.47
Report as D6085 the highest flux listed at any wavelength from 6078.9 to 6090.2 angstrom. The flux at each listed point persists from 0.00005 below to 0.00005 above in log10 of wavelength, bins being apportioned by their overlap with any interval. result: 30.65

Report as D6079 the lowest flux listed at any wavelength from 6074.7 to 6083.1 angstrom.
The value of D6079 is 13.27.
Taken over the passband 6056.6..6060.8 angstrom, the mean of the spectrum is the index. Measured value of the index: 15.3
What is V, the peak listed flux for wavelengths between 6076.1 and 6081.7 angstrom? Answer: 28.63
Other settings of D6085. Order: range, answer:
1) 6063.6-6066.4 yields 15.57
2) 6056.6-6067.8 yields 20.11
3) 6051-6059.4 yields 21.69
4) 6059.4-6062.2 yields 20.04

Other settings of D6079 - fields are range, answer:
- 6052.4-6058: 7.832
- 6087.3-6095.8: 13.25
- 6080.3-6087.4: 17.53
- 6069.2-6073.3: 13.68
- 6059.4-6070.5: 12.38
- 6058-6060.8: 17.73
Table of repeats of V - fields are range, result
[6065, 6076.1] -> 21.23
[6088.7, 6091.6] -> 23.49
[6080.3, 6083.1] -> 18.51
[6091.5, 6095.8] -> 18.37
